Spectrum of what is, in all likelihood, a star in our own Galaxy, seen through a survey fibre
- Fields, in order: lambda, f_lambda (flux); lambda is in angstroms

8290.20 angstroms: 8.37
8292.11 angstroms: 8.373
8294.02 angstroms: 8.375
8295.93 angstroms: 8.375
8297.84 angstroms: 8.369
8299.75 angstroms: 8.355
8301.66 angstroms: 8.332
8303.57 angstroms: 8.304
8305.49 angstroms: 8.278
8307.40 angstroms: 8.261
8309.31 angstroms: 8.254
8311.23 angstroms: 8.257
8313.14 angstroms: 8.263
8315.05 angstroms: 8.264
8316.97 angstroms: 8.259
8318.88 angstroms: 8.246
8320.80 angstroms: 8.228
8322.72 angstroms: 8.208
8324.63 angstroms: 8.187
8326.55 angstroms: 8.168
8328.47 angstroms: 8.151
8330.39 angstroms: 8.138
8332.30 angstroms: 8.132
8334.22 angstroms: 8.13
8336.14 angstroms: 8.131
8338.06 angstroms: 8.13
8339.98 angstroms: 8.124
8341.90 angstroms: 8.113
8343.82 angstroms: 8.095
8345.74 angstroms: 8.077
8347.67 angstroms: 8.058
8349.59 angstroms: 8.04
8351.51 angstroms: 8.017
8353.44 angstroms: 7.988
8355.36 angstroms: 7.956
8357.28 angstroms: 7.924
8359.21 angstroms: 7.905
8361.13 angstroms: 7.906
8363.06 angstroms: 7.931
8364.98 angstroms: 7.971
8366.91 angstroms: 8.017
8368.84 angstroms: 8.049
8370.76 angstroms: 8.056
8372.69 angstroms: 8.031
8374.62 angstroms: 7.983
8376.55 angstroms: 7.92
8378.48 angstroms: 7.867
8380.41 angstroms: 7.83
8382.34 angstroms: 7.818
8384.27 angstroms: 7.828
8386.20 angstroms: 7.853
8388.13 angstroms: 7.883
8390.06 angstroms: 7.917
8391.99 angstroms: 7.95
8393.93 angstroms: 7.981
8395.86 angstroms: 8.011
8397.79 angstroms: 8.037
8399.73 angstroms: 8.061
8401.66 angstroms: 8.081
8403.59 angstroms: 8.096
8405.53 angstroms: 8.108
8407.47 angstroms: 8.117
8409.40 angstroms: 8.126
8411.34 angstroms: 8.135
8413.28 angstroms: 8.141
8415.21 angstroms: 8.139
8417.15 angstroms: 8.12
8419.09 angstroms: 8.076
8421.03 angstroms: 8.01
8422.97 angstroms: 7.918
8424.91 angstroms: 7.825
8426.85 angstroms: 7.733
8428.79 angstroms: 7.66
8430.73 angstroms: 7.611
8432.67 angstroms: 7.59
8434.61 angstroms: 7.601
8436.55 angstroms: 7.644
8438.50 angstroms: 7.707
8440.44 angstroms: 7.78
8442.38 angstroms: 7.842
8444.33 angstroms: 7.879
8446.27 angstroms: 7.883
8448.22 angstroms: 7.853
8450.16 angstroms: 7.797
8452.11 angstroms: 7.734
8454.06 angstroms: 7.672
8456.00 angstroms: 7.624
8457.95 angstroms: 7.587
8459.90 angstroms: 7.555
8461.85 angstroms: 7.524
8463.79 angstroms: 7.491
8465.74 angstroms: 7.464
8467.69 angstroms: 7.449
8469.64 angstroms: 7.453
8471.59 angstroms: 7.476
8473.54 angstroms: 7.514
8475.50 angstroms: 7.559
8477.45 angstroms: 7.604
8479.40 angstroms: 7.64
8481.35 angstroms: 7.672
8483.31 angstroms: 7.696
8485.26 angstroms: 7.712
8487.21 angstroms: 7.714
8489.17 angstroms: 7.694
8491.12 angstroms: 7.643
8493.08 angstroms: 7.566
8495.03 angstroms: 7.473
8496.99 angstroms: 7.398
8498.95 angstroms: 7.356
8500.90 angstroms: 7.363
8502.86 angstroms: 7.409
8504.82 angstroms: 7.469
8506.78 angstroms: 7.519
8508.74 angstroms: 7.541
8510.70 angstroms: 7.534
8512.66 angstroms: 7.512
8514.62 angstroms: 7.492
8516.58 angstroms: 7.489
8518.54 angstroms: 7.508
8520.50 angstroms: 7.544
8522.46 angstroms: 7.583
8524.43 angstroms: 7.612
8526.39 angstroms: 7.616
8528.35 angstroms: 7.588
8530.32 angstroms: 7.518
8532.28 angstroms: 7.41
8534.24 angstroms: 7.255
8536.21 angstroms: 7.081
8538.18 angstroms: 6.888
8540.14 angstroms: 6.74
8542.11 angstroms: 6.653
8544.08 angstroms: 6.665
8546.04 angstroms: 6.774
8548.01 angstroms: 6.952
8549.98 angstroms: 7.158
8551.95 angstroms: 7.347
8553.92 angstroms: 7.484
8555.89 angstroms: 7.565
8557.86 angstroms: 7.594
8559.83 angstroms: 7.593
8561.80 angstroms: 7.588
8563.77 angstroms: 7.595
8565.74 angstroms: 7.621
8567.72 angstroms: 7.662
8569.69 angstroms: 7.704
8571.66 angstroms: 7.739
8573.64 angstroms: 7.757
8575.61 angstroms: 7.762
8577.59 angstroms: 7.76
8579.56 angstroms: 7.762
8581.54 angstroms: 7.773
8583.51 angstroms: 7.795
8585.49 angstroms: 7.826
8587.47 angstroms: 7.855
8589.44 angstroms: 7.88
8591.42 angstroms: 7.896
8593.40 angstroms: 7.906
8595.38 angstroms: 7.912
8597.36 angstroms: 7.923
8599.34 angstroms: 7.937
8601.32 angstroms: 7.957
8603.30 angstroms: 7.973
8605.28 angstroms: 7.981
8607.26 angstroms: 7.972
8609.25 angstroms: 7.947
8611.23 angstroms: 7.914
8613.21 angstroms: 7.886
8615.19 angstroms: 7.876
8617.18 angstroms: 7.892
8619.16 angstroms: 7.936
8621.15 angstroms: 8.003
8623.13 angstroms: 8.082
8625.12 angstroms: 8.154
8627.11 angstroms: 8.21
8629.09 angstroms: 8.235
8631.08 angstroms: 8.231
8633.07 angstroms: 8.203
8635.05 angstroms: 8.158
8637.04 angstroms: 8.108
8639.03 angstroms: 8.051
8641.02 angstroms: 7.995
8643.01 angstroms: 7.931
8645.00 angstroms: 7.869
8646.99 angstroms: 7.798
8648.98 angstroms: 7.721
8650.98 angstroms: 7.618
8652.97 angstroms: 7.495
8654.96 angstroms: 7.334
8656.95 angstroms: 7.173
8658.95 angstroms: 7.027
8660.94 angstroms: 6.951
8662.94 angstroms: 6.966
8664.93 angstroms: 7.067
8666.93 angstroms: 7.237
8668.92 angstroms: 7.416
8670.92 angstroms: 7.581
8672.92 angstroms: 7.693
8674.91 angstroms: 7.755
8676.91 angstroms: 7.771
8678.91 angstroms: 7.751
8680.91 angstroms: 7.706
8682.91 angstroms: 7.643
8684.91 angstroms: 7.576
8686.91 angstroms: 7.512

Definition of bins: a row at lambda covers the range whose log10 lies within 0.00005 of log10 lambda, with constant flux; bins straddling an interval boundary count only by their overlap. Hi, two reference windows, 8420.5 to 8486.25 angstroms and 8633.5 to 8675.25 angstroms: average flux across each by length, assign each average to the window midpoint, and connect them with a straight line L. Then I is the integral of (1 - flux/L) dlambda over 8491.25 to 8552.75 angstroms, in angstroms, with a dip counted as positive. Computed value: 2.5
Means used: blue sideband 7.67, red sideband 7.58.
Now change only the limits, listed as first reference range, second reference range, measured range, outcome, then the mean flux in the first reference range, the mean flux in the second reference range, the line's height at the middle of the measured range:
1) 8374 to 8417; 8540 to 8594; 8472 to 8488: 0.3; 8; 7.52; 7.76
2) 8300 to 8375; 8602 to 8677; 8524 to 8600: 3.3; 8.12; 7.77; 7.86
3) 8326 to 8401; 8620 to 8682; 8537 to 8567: 2.3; 8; 7.72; 7.82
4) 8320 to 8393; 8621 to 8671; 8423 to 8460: 1.0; 8.02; 7.71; 7.93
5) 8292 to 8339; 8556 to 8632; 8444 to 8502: 3.1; 8.24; 7.87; 8.03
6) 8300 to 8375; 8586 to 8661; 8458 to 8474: 1.0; 8.12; 7.88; 8.01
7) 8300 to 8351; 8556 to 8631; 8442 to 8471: 1.4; 8.19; 7.86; 8.03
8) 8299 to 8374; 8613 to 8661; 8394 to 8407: 0.0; 8.12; 7.85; 8.07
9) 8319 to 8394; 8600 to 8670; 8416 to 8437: 0.4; 8.02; 7.78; 7.96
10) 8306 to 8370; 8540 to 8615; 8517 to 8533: 0.4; 8.11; 7.64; 7.74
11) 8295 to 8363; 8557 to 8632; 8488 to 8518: 1.8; 8.16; 7.87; 7.97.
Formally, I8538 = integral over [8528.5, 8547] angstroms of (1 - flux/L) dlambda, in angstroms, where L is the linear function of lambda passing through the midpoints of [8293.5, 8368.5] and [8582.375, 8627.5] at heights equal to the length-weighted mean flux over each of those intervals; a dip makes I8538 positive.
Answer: 2.2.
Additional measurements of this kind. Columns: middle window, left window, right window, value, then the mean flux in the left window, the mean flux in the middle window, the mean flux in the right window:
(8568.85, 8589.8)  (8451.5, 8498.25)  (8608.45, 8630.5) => 0.3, 7.58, 7.78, 8.02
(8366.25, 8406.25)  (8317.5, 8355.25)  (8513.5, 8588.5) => 0.0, 8.12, 7.97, 7.46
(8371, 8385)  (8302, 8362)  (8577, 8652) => 0.3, 8.14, 7.9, 7.95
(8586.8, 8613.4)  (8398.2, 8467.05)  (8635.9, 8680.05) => -1.0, 7.83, 7.93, 7.56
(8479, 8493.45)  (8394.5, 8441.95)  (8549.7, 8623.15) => 0.4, 7.93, 7.67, 7.79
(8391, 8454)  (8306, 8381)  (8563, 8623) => 0.8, 8.09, 7.91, 7.85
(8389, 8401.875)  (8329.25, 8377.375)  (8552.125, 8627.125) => 0.0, 8.03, 8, 7.82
